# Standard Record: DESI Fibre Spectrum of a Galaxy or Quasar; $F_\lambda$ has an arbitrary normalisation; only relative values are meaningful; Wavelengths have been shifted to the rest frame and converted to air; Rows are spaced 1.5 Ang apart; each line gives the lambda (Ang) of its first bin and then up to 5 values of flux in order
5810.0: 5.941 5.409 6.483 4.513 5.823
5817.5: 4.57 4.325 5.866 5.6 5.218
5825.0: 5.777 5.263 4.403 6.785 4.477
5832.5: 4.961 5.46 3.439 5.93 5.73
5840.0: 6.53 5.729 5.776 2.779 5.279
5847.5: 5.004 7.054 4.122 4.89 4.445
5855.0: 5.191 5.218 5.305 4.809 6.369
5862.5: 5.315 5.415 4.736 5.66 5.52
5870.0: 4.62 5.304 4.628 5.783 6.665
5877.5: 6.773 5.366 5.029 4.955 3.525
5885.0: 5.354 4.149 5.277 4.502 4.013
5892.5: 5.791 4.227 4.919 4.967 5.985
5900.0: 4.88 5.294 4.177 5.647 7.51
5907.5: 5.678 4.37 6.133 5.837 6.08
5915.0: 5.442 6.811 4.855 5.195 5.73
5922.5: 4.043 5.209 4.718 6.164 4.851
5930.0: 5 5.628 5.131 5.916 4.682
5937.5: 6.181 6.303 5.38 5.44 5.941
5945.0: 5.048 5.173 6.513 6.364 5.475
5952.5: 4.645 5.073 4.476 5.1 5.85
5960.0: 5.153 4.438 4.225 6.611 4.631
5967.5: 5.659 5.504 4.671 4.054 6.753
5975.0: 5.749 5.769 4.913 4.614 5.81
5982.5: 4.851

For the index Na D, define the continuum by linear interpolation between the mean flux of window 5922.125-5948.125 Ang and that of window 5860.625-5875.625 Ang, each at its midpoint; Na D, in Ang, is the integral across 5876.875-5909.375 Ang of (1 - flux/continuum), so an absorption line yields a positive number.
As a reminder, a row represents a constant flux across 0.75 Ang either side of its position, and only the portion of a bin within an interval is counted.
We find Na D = 1.5 Ang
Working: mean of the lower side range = 5.34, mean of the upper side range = 5.4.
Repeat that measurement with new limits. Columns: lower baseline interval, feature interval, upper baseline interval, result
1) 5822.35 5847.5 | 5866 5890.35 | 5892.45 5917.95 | 0.9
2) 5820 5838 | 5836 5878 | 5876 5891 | -1.8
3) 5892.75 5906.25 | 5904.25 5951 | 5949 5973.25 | -3.5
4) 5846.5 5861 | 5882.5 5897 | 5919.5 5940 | 1.6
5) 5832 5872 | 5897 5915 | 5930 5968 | -0.9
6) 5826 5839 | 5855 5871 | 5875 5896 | -0.6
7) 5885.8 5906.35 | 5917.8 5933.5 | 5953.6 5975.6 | -0.1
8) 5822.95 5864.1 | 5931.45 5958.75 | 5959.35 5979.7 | -1.4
